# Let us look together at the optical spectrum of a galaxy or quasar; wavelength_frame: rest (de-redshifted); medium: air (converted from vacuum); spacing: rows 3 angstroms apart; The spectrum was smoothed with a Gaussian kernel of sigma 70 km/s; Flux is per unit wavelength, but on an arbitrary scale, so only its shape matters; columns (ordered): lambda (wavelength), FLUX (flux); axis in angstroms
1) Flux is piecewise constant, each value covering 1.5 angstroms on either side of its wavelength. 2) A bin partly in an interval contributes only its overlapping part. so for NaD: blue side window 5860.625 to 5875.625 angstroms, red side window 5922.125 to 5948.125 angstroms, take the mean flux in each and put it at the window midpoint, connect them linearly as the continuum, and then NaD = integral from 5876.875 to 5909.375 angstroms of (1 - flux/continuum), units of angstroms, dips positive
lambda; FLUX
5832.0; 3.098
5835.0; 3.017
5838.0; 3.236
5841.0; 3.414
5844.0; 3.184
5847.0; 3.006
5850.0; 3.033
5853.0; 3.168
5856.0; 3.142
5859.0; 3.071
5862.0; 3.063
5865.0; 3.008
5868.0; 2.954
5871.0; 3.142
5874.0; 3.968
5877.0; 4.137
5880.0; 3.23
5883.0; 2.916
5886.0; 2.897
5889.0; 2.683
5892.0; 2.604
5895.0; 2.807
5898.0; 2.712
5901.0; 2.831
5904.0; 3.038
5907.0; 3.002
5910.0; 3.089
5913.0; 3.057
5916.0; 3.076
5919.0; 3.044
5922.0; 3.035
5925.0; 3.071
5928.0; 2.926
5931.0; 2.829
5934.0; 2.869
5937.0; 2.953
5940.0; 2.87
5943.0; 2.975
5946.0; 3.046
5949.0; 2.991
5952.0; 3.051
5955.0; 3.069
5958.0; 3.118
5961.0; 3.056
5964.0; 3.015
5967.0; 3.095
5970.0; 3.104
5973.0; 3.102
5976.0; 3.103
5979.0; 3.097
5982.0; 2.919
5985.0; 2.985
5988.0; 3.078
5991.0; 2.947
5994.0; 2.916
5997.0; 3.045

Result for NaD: 2.0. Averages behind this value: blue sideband 3.24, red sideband 2.95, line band 2.94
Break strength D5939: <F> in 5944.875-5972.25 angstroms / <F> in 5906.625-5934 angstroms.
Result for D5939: 1.0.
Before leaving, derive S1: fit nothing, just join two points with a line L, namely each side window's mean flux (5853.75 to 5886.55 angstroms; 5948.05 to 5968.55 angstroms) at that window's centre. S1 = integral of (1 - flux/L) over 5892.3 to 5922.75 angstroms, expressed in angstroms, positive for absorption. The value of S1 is 2.00 angstroms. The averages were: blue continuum 3.24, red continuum 3.06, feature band 2.95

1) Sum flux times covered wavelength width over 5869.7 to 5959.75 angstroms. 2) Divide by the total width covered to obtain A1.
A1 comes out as 3.03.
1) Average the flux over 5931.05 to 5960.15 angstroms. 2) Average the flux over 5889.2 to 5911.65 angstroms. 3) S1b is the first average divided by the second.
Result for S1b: 1.04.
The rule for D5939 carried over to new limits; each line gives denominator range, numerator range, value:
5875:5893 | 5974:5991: 0.97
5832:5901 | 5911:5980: 0.97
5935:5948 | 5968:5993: 1.03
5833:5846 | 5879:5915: 0.91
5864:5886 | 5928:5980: 0.91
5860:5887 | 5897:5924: 0.92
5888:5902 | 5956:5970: 1.13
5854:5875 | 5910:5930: 0.96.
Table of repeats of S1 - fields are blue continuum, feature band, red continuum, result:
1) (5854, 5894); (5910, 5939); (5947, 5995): 0.9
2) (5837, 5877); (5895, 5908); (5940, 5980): 1.1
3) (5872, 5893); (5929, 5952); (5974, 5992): 1.2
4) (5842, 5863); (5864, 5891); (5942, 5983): -1.0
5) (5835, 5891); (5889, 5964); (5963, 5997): 3.3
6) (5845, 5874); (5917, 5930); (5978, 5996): 0.2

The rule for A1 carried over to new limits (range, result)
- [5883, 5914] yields 2.87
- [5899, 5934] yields 2.99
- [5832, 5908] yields 3.09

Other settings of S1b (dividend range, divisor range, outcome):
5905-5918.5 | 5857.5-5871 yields 1.01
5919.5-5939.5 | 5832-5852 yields 0.94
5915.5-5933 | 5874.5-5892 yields 0.94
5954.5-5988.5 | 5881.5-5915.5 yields 1.06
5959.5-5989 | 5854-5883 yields 0.93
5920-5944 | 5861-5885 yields 0.89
